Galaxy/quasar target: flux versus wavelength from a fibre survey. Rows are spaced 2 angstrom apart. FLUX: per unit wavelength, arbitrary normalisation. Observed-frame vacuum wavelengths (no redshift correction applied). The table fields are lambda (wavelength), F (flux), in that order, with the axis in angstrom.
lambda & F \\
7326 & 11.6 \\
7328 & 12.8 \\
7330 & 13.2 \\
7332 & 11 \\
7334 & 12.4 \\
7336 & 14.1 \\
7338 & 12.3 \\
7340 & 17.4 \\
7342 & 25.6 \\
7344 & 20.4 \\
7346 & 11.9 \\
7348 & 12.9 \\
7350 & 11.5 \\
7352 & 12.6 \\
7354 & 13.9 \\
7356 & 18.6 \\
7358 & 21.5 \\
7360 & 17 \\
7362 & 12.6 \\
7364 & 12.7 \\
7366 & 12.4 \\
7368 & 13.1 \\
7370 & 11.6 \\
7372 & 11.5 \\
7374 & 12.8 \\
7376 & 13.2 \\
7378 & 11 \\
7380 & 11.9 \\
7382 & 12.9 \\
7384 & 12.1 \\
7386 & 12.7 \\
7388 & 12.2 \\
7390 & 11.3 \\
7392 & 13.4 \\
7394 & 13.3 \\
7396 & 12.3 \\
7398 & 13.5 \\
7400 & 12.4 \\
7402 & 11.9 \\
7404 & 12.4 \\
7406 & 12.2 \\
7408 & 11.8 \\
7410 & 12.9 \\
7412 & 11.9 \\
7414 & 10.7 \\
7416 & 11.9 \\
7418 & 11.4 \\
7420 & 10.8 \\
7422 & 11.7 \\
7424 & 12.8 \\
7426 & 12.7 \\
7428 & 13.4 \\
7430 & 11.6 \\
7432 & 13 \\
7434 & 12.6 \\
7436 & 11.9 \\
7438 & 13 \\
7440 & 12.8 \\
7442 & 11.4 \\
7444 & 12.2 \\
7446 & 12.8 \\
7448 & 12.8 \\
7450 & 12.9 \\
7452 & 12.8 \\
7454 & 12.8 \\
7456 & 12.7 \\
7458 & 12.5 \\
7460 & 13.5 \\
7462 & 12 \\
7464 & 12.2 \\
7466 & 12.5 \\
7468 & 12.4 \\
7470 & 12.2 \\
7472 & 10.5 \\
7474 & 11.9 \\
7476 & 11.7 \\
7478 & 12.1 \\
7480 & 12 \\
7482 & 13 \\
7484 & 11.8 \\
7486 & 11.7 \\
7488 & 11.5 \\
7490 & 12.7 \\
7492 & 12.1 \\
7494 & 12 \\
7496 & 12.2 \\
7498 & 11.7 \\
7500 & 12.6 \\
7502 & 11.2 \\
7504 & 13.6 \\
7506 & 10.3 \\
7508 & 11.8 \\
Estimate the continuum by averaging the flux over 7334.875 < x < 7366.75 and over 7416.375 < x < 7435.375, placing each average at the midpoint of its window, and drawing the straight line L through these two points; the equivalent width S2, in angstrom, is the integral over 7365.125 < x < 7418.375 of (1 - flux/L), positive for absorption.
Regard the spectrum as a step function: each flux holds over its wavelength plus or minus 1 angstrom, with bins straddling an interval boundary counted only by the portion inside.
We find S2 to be 5.5 angstrom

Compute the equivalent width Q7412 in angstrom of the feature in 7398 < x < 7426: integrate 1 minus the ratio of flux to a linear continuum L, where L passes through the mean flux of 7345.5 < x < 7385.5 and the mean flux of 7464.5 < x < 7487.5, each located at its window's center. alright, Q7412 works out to 1.8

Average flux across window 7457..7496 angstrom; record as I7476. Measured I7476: 12.1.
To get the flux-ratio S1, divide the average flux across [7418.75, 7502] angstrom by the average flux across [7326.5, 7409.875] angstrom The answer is 0.91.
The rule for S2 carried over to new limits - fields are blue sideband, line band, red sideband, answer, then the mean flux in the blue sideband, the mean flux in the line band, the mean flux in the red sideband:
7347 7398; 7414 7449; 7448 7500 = 1.2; 13.2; 12.2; 12.2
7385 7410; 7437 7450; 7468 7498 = -0.4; 12.5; 12.5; 12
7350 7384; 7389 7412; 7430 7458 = 1.2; 13.6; 12.5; 12.6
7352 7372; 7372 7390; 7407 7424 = 1.7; 14.5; 12.2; 11.7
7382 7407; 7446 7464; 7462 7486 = -0.9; 12.5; 12.7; 12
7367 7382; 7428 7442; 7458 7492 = -0.4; 12.2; 12.5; 12.1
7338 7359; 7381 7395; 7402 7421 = 1.0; 16.4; 12.6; 11.8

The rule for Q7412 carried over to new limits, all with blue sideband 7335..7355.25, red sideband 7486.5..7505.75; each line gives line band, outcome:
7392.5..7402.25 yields 0.97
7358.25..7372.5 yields 1.34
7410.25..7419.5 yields 1.52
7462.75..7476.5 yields 0.80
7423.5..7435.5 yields 0.77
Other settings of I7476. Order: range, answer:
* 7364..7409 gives 12.4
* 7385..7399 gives 12.7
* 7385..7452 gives 12.3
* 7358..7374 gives 13.5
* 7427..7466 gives 12.6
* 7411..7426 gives 11.7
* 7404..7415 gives 11.9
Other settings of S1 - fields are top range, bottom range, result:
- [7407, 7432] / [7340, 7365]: 0.75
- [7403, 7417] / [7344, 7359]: 0.79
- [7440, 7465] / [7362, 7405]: 1.01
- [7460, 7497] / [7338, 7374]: 0.81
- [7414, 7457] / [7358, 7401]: 0.96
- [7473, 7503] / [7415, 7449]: 0.98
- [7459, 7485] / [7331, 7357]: 0.81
